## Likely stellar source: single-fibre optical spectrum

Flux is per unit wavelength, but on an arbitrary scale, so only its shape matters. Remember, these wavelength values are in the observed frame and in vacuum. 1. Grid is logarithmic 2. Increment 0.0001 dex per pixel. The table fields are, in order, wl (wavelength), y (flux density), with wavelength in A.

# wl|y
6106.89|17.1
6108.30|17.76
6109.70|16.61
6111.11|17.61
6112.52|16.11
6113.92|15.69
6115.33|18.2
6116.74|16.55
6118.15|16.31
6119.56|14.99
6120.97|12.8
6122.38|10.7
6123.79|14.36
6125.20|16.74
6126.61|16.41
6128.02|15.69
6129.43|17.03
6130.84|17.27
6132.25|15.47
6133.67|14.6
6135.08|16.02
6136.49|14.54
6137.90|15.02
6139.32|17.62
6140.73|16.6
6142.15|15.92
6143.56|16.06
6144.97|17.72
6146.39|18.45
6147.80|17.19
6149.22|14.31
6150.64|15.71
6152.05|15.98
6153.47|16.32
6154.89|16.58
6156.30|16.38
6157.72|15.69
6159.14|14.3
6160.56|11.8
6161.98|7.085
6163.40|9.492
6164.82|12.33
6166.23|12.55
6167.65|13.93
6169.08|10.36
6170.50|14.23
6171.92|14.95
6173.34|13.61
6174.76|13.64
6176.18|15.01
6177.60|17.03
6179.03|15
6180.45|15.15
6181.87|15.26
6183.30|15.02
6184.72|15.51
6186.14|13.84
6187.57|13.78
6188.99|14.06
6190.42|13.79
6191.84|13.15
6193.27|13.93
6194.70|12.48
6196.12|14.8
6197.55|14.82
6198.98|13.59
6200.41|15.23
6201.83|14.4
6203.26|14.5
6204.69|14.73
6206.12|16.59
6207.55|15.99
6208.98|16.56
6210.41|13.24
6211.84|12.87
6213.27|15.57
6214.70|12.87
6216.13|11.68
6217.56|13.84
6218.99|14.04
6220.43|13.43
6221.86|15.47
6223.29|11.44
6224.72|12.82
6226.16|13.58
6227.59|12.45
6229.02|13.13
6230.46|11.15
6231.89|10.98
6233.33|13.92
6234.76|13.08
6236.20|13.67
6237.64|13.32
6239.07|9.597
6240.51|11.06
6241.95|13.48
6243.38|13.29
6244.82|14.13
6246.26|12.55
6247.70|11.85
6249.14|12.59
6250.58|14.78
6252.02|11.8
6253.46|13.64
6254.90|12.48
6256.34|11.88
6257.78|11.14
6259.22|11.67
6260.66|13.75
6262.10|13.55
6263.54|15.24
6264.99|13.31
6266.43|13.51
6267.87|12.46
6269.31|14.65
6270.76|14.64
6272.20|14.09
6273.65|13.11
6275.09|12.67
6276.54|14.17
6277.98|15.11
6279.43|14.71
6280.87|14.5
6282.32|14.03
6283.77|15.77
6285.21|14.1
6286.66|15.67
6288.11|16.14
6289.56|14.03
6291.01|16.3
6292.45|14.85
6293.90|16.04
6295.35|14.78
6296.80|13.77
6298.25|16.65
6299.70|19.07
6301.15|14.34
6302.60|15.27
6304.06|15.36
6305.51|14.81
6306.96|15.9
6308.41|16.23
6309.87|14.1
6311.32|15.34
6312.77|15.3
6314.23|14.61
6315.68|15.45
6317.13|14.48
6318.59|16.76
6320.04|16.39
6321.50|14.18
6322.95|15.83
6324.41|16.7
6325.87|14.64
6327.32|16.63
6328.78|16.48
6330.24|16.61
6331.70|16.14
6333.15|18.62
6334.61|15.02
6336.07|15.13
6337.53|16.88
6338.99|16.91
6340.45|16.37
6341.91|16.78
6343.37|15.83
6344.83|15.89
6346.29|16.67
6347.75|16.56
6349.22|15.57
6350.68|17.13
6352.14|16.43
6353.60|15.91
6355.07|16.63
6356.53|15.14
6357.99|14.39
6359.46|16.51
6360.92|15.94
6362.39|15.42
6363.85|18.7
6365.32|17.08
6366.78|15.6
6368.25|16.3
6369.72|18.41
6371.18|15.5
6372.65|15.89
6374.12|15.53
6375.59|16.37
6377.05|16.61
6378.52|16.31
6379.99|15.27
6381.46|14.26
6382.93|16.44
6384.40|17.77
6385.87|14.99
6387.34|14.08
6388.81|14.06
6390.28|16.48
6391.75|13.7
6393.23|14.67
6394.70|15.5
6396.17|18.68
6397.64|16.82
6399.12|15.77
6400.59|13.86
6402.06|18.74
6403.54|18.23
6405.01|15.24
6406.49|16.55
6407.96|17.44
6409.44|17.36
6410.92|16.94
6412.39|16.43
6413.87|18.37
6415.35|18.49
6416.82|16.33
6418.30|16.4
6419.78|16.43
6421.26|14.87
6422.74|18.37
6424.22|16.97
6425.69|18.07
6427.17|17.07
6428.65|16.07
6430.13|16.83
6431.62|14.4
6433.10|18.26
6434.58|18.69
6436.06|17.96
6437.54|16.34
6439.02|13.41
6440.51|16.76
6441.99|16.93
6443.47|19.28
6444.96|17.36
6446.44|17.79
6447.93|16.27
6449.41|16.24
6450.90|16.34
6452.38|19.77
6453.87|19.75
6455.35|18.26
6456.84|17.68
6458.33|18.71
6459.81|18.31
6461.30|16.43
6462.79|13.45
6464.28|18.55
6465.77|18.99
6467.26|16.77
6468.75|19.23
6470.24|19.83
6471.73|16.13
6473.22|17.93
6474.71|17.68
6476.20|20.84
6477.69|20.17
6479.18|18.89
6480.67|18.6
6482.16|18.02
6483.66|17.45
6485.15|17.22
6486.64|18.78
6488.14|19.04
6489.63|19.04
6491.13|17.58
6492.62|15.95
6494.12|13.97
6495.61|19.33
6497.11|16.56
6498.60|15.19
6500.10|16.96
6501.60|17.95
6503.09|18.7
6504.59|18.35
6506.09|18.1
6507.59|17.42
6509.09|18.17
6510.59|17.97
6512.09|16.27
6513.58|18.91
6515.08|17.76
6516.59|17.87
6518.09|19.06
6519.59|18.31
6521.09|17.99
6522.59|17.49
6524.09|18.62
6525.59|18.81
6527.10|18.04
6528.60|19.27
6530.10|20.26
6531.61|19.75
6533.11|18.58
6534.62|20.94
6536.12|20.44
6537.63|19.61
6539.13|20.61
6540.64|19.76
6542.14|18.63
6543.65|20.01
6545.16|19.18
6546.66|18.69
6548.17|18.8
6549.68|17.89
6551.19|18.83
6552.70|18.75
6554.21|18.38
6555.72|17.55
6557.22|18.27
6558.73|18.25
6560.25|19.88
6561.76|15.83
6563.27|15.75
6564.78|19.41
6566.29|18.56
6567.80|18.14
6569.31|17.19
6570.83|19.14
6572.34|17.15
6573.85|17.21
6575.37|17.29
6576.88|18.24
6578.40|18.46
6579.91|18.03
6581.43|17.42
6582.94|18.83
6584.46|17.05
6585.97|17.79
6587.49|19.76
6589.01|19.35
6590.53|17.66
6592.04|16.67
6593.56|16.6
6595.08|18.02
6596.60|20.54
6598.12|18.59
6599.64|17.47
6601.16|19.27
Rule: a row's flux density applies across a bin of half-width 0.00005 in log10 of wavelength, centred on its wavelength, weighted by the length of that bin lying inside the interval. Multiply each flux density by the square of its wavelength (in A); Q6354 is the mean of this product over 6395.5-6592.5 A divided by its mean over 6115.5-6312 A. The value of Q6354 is 1.4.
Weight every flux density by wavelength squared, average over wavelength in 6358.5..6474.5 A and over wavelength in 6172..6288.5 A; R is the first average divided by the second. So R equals 1.29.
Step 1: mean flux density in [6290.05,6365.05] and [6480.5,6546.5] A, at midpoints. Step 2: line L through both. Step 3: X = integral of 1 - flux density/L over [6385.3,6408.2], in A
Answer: 1.2 A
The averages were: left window 15.9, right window 18.3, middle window 15.9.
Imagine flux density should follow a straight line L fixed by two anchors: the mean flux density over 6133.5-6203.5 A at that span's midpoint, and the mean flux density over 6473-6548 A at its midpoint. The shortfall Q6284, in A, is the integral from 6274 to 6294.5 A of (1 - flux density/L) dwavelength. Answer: 1.4 A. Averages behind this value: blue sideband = 14.6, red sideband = 18.4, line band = 14.8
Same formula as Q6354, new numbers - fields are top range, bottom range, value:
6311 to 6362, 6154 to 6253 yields 1.23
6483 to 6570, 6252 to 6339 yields 1.32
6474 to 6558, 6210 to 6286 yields 1.51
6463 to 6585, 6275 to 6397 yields 1.23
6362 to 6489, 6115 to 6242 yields 1.29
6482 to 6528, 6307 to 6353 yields 1.17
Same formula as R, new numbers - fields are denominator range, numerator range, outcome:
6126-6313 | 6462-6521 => 1.36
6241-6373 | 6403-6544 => 1.24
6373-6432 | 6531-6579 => 1.19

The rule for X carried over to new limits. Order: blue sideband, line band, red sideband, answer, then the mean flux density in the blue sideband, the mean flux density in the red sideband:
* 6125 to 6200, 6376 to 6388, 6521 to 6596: 0.77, 14.8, 18.5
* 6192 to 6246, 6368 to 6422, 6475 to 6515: 0.25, 13.5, 17.9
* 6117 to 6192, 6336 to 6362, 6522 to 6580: 0.79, 14.8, 18.6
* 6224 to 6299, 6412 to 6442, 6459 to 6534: -0.24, 13.6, 18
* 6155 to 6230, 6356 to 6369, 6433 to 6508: 0.07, 13.9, 17.7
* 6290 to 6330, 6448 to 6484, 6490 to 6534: -1.39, 15.6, 17.9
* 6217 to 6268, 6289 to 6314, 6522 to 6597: -2.65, 12.9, 18.5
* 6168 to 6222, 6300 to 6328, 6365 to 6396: -0.34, 14.3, 15.8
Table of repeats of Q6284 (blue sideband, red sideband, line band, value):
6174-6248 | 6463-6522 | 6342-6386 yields -0.4 A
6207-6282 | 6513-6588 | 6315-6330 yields -1.2 A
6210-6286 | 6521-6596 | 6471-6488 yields -1.2 A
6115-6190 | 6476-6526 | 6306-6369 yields 1.9 A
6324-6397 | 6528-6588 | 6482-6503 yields 0.4 A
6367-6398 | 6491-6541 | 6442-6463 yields -0.6 A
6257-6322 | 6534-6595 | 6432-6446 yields -0.4 A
